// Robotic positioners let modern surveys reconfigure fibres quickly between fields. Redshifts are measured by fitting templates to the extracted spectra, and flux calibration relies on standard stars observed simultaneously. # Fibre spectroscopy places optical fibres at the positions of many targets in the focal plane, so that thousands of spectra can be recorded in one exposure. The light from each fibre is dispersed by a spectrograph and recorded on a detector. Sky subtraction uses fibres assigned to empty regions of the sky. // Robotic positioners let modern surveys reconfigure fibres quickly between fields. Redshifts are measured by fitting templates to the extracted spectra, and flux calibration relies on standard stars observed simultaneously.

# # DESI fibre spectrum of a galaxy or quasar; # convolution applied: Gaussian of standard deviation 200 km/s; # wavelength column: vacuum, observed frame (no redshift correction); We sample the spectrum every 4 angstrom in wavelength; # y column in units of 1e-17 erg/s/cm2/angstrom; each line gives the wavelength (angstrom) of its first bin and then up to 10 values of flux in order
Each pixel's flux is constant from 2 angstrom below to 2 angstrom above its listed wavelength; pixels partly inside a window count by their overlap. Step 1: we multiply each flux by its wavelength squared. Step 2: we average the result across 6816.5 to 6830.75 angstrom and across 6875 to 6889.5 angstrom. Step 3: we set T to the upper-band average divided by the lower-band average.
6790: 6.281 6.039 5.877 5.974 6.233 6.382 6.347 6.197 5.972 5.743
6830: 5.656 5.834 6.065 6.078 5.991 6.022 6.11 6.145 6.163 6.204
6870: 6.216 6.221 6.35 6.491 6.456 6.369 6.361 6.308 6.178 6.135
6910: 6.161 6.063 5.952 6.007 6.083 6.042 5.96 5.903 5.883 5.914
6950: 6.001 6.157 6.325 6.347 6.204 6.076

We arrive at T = 1.11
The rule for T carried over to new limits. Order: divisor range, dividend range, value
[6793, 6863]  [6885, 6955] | 1.04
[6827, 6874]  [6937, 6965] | 1.04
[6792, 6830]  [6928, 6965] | 1.04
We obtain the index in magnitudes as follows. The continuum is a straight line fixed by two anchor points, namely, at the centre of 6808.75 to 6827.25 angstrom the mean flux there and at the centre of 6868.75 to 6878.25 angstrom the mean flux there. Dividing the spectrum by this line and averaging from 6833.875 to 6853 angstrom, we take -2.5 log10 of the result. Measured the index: 0.03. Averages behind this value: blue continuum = 6.13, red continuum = 6.25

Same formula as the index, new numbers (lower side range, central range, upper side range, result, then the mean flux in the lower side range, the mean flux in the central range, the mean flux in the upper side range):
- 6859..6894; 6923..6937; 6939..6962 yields 0.02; 6.31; 6.02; 6.07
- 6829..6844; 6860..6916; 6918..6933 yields -0.05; 5.93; 6.26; 6.03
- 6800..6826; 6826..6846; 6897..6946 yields 0.04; 6.15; 5.9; 6.05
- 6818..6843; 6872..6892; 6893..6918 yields -0.05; 5.91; 6.38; 6.17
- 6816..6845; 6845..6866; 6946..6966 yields -0.02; 5.94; 6.1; 6.18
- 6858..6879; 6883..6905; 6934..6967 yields -0.03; 6.22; 6.33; 6.08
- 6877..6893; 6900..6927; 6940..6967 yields 0.04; 6.42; 6.08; 6.12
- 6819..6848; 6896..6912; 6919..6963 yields -0.03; 5.92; 6.2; 6.05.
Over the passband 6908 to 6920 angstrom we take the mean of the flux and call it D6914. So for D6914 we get 6.06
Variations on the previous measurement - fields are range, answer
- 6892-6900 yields 6.33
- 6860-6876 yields 6.2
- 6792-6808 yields 6.03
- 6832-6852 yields 6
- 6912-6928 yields 6.03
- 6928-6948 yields 5.94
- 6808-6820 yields 6.31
